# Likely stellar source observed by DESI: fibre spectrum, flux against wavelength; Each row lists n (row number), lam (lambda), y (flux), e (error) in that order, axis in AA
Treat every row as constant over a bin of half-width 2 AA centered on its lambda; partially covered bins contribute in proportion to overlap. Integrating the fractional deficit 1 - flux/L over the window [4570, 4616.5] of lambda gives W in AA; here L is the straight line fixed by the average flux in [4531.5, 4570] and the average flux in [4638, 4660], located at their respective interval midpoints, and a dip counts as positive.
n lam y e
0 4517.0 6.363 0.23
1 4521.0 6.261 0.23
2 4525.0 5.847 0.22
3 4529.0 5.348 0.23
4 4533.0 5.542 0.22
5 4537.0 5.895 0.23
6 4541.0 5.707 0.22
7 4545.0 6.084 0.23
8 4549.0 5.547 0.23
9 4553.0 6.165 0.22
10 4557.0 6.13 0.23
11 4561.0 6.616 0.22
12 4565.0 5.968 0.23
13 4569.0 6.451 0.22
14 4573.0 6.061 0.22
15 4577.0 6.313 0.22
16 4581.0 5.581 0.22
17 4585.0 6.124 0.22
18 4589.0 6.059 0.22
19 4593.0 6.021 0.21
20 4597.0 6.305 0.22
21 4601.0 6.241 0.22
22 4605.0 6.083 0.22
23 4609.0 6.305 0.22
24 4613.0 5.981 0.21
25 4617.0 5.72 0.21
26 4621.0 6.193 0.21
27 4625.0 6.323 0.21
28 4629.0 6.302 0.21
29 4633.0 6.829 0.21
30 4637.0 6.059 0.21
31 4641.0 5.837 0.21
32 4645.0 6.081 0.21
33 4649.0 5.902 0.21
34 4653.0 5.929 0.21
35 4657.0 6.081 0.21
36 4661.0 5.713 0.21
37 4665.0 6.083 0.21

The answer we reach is -0.8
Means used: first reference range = 6.01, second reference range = 5.96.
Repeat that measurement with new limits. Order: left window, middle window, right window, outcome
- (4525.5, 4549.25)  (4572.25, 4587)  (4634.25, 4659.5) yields -0.5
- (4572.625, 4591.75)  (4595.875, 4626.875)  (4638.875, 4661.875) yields -0.8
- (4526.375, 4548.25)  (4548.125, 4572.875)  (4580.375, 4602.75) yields -1.3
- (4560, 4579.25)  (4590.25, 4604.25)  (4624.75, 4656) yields 0.1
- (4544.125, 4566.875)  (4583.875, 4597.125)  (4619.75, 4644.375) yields 0.1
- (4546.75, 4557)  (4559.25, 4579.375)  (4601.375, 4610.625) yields -0.9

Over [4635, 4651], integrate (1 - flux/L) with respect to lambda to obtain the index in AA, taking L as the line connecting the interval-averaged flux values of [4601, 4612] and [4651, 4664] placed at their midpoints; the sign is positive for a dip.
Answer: 0.1 AA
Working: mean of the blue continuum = 6.18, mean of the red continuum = 5.92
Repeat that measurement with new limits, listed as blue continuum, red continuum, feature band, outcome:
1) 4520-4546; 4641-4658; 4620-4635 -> -1.2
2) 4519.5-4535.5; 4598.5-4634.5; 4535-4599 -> -1.2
